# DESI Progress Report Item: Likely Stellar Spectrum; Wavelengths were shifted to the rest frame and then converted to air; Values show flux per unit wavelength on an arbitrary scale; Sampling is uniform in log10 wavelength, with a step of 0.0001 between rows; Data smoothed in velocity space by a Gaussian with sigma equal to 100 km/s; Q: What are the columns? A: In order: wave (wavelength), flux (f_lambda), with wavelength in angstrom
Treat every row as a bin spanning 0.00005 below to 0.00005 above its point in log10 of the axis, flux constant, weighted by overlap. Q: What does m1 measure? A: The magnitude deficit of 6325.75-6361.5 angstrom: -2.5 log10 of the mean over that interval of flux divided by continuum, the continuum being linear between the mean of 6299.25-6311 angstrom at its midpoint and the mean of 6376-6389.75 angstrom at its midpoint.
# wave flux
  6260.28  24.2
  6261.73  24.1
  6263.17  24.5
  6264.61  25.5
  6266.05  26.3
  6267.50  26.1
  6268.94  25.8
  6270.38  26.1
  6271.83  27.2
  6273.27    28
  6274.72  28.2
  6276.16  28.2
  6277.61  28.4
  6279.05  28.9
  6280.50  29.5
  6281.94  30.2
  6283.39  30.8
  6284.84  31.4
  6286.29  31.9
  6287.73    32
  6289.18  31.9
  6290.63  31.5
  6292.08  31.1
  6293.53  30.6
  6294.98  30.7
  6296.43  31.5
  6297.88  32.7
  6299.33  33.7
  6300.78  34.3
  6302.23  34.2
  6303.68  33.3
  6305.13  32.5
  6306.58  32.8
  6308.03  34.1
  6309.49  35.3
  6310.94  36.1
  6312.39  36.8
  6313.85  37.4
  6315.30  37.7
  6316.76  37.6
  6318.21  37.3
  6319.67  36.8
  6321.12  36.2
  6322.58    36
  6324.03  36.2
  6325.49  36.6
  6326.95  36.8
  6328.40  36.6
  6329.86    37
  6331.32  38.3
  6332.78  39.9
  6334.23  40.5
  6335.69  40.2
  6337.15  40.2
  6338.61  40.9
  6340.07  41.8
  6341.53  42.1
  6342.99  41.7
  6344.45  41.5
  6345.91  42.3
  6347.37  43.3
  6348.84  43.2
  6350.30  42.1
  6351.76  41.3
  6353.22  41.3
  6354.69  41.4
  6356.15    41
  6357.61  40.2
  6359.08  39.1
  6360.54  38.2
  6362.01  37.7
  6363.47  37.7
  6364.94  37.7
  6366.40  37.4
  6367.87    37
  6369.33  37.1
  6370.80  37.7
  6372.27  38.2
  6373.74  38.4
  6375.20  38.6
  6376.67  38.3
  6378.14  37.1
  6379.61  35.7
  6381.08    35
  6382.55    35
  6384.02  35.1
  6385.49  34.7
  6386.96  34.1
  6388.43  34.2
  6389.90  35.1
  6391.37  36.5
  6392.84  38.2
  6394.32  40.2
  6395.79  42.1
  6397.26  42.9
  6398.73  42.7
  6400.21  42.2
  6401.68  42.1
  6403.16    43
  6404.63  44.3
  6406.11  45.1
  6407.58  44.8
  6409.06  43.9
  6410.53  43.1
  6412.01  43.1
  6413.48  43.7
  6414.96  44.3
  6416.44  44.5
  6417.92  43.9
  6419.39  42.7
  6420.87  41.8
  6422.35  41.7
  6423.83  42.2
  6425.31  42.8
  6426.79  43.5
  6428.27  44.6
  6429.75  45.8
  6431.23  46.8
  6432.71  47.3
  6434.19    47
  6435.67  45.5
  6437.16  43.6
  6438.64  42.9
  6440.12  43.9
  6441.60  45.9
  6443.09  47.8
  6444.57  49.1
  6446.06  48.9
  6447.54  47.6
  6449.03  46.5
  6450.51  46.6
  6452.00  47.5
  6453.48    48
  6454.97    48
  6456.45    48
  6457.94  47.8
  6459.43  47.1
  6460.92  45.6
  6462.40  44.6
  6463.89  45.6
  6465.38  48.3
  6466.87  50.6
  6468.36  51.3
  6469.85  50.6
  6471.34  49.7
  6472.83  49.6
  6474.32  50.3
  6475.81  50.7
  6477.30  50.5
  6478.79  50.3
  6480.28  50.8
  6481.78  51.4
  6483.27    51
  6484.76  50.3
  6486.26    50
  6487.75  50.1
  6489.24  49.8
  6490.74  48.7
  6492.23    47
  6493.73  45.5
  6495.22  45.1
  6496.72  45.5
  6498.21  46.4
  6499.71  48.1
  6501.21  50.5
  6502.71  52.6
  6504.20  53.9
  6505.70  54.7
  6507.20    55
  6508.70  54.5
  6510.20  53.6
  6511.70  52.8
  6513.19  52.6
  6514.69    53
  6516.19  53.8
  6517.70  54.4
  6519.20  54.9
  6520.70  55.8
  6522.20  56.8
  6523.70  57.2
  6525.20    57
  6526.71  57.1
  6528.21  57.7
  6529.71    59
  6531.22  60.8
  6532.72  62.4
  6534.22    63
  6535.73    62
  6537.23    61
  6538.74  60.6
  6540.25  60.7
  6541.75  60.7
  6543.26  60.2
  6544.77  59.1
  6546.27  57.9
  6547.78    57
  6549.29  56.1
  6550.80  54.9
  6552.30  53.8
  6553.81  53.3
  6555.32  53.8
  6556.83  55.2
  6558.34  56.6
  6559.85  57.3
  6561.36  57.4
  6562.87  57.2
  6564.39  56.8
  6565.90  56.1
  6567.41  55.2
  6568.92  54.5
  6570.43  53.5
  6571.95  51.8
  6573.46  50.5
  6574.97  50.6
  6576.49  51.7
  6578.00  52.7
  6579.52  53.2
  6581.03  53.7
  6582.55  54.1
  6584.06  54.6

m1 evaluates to -0.17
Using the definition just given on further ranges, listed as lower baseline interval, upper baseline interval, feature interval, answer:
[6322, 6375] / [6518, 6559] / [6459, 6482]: 0.05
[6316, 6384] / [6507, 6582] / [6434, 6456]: 0.02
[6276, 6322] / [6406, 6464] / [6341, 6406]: 0.01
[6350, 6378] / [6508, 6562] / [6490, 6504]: 0.11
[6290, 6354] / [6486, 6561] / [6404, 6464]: 0.04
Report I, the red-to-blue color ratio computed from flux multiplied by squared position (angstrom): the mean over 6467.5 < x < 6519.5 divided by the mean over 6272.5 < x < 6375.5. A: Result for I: 1.5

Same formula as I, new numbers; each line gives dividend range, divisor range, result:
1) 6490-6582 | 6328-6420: 1.44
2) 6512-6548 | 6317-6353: 1.56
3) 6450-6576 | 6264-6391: 1.59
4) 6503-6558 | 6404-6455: 1.30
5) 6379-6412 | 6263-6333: 1.26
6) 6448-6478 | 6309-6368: 1.29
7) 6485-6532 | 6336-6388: 1.42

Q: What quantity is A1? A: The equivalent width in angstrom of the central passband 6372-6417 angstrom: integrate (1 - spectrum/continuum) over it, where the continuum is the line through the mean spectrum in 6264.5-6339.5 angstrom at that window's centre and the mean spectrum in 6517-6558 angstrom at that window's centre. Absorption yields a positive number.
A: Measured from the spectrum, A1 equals 3.31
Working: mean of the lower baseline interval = 33.4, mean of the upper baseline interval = 57.9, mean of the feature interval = 39.9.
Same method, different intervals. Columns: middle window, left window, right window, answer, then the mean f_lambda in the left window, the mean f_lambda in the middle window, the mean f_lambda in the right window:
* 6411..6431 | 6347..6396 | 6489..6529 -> -0.1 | 38.1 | 43.5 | 52.4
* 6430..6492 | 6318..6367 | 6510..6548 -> 3.6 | 39.5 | 48.2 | 57.8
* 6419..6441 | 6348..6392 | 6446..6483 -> 0.3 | 37.9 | 44.2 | 48.7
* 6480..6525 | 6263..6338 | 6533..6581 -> -0.2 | 33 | 51.6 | 56.3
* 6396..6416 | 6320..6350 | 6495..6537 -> 0.9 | 39.6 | 43.5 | 54.9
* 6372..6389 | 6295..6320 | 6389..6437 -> 1.8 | 34.8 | 36.2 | 43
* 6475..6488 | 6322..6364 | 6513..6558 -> 0.5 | 39.9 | 50.6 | 57.4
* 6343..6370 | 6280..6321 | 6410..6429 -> -1.4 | 33.5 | 40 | 43.2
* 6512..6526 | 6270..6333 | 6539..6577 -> -0.7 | 33.3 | 55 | 55.8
